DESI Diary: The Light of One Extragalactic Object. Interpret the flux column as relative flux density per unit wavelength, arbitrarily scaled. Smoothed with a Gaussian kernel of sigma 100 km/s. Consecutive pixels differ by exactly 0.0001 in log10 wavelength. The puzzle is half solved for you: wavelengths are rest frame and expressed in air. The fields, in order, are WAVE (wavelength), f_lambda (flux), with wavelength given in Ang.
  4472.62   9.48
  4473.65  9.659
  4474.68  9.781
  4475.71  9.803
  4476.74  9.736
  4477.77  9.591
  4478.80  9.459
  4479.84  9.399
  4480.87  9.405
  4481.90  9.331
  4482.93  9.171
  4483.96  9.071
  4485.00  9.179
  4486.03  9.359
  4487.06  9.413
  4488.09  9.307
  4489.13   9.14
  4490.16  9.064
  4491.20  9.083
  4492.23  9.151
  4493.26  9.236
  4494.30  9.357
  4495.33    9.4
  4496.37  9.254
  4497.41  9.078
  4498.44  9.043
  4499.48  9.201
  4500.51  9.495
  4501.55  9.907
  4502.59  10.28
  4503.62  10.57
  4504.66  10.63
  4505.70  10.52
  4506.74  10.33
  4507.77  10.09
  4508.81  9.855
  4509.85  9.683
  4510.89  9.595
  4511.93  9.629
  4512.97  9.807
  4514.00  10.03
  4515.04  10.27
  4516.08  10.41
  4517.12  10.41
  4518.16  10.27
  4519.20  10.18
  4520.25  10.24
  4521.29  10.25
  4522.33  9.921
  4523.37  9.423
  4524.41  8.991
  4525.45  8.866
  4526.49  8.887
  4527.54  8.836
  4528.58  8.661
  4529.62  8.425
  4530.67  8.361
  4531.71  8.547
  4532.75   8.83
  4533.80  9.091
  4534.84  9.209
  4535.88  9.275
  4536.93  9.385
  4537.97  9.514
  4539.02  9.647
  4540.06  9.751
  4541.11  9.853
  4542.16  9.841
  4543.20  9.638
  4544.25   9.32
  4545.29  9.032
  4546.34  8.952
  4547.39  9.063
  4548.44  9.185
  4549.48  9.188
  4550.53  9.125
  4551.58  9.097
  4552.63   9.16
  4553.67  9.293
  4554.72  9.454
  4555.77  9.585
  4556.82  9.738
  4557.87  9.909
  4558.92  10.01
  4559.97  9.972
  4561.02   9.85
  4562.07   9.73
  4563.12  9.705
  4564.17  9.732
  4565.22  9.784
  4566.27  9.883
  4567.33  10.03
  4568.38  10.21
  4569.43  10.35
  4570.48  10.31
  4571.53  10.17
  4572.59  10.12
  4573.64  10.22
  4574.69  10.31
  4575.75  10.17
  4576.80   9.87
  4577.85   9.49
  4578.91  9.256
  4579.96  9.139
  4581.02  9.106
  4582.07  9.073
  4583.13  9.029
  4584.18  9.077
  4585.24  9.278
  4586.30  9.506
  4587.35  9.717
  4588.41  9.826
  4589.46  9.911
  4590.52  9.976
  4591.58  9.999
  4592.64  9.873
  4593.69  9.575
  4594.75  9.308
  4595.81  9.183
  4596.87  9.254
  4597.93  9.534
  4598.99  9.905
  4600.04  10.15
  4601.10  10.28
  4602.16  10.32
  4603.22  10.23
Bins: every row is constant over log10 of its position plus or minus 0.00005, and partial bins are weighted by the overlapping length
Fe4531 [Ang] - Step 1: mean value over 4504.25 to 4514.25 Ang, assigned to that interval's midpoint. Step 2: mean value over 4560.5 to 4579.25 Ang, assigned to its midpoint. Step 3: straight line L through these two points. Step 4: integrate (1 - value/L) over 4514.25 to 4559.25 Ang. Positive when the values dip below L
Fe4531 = 2.6 Ang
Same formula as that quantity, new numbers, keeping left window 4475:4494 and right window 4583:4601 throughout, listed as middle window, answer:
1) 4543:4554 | 0.39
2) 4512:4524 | -0.84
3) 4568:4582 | -0.43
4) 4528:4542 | 0.49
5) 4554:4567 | -0.32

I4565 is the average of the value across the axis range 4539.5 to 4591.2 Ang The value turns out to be 9.63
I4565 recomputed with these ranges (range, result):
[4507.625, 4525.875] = 9.89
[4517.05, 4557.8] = 9.34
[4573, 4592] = 9.61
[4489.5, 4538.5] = 9.54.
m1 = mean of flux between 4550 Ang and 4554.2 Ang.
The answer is 9.17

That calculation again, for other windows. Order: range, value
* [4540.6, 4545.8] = 9.55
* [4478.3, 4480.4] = 9.4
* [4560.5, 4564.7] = 9.76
